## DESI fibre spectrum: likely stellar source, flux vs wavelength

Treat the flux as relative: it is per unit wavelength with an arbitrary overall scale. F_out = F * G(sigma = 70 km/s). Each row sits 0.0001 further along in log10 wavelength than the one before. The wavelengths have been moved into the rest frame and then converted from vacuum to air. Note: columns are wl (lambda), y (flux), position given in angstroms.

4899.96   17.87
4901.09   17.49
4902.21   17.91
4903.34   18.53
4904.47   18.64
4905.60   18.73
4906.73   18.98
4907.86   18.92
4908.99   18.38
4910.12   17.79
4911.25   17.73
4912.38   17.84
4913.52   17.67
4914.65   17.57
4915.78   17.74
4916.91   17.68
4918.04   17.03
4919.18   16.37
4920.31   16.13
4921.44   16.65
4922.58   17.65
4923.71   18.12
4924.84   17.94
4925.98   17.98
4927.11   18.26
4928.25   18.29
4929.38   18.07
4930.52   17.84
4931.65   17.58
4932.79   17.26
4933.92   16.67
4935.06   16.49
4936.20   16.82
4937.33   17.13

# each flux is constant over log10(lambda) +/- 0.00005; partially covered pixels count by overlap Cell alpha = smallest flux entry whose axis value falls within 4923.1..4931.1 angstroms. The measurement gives 17.84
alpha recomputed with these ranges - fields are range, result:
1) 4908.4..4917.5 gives 17.57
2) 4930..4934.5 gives 16.67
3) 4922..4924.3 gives 17.65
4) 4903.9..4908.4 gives 18.64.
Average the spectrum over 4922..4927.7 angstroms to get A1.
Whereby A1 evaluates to 18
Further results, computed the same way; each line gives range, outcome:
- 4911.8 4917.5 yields 17.7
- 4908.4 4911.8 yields 18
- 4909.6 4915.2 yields 17.7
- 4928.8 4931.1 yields 18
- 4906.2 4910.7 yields 18.5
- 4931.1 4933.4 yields 17.4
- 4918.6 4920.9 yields 16.2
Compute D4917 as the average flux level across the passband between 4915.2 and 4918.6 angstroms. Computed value 17.5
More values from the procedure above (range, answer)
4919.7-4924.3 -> 17.2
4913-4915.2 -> 17.6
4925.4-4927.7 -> 18.1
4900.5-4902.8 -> 17.8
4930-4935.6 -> 17.2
